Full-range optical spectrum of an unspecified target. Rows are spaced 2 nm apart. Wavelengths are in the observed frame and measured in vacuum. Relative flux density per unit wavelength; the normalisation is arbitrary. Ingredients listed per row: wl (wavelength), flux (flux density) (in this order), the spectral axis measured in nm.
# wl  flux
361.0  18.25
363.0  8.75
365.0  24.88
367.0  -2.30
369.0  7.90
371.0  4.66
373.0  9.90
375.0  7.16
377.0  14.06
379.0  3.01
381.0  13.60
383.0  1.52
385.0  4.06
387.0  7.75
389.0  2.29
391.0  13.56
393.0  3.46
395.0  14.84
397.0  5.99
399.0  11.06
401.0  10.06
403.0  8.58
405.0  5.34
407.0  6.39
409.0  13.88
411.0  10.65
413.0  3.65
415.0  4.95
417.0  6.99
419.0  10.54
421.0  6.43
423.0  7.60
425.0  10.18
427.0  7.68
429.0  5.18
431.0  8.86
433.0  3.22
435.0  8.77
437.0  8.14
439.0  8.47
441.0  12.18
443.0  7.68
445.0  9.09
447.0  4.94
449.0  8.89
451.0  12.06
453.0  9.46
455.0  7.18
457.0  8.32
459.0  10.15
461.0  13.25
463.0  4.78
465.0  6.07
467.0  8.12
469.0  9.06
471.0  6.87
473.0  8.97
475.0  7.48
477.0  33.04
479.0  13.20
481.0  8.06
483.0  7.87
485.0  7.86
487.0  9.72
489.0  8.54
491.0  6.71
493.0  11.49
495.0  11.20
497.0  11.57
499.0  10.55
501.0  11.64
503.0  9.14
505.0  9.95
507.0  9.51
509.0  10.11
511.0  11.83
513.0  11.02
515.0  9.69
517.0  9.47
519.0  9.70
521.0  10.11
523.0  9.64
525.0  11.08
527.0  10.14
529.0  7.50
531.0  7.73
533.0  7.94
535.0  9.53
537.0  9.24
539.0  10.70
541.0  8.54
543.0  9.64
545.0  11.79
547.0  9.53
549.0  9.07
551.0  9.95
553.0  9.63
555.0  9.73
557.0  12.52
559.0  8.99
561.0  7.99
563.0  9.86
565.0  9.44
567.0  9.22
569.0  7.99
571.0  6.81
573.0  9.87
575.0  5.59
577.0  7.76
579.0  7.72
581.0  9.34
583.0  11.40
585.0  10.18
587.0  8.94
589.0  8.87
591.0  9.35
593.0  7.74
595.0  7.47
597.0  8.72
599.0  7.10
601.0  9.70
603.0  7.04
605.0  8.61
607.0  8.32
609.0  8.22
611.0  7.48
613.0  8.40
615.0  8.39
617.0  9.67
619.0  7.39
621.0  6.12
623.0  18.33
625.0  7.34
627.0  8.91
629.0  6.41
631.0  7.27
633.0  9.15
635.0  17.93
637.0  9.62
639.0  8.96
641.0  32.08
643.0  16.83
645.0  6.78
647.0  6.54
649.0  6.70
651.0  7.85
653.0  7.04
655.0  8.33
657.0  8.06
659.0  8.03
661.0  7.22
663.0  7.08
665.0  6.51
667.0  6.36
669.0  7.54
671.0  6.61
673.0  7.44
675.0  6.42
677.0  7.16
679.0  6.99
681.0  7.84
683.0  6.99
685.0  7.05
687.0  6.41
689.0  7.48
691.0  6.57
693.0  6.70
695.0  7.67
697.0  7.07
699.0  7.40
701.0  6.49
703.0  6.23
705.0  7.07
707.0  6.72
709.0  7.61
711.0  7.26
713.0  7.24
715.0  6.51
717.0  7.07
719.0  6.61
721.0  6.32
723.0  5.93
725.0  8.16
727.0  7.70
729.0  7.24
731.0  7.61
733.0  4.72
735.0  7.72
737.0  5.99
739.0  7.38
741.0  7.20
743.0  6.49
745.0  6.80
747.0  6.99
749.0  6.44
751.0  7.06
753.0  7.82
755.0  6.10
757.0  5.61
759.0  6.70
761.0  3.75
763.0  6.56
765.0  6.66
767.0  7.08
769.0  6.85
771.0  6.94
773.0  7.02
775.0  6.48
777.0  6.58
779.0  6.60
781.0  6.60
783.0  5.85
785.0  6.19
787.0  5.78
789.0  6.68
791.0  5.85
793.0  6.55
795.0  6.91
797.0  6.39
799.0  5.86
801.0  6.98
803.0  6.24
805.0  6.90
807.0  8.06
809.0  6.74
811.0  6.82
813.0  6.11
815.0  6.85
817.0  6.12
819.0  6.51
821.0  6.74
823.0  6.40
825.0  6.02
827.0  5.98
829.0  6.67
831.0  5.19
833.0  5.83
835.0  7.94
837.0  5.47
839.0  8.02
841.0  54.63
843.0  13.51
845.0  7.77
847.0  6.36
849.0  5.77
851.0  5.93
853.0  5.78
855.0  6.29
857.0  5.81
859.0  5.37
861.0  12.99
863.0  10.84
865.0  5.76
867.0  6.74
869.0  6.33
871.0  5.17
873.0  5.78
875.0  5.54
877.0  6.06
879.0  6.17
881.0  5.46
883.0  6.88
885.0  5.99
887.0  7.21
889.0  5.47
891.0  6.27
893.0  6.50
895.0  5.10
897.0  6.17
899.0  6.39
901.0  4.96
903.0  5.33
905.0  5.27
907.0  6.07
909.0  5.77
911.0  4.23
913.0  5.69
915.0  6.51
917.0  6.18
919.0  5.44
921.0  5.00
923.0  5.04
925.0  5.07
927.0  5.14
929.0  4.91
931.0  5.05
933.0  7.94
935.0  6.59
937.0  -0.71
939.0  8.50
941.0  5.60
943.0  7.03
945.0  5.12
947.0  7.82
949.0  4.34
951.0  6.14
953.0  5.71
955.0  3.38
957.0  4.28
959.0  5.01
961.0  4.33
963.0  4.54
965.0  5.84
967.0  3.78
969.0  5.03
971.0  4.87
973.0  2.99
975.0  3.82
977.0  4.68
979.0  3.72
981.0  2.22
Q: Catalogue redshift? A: 0.281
